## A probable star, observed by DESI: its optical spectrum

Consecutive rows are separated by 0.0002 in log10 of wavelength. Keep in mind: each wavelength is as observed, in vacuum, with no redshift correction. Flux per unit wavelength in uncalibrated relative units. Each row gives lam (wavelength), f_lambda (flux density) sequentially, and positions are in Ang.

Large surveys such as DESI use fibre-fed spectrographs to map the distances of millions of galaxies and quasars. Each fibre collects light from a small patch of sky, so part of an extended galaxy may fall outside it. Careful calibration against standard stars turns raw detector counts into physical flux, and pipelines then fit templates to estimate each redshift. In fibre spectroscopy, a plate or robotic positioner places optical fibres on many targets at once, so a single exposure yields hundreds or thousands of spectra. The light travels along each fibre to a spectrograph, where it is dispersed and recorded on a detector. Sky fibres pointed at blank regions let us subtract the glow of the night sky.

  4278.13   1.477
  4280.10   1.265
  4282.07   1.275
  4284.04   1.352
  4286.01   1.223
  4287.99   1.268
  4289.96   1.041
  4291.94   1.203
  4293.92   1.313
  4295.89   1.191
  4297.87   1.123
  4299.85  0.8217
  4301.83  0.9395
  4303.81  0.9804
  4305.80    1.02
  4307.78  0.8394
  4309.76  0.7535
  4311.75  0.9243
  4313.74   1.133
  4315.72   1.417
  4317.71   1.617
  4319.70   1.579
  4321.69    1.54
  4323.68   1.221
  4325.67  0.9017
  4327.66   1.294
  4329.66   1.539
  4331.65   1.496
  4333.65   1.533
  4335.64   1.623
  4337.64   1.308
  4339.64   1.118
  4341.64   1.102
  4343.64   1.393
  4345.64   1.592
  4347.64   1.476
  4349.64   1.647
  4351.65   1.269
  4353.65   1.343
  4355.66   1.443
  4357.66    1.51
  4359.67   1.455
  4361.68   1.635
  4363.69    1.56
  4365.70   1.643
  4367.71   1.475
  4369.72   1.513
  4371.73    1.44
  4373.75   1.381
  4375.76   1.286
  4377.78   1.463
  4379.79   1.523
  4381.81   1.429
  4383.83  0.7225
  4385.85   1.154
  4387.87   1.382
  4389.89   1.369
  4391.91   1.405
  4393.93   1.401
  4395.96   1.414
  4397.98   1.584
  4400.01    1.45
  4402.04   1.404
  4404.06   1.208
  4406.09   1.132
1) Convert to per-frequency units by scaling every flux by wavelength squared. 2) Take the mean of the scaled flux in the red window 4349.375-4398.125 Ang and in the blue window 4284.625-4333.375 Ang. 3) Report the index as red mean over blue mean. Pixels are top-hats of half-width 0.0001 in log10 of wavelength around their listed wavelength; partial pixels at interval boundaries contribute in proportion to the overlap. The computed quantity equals 1.2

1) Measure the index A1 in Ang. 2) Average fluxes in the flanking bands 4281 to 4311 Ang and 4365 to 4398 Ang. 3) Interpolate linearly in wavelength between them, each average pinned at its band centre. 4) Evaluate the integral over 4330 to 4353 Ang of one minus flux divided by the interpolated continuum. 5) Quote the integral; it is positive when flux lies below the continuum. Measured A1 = -3.22 Ang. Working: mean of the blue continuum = 1.09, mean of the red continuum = 1.38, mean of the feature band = 1.42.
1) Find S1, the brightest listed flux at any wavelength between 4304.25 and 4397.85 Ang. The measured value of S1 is 1.647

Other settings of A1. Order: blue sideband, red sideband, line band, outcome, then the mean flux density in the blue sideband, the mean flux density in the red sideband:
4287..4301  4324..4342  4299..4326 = 2.3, 1.14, 1.33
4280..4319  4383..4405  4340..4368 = -4.8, 1.14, 1.32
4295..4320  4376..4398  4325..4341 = -2.5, 1.09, 1.34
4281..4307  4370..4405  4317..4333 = -2.5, 1.13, 1.36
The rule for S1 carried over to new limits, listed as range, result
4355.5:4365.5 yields 1.635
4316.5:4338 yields 1.623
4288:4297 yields 1.313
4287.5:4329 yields 1.617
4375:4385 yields 1.523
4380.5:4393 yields 1.429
